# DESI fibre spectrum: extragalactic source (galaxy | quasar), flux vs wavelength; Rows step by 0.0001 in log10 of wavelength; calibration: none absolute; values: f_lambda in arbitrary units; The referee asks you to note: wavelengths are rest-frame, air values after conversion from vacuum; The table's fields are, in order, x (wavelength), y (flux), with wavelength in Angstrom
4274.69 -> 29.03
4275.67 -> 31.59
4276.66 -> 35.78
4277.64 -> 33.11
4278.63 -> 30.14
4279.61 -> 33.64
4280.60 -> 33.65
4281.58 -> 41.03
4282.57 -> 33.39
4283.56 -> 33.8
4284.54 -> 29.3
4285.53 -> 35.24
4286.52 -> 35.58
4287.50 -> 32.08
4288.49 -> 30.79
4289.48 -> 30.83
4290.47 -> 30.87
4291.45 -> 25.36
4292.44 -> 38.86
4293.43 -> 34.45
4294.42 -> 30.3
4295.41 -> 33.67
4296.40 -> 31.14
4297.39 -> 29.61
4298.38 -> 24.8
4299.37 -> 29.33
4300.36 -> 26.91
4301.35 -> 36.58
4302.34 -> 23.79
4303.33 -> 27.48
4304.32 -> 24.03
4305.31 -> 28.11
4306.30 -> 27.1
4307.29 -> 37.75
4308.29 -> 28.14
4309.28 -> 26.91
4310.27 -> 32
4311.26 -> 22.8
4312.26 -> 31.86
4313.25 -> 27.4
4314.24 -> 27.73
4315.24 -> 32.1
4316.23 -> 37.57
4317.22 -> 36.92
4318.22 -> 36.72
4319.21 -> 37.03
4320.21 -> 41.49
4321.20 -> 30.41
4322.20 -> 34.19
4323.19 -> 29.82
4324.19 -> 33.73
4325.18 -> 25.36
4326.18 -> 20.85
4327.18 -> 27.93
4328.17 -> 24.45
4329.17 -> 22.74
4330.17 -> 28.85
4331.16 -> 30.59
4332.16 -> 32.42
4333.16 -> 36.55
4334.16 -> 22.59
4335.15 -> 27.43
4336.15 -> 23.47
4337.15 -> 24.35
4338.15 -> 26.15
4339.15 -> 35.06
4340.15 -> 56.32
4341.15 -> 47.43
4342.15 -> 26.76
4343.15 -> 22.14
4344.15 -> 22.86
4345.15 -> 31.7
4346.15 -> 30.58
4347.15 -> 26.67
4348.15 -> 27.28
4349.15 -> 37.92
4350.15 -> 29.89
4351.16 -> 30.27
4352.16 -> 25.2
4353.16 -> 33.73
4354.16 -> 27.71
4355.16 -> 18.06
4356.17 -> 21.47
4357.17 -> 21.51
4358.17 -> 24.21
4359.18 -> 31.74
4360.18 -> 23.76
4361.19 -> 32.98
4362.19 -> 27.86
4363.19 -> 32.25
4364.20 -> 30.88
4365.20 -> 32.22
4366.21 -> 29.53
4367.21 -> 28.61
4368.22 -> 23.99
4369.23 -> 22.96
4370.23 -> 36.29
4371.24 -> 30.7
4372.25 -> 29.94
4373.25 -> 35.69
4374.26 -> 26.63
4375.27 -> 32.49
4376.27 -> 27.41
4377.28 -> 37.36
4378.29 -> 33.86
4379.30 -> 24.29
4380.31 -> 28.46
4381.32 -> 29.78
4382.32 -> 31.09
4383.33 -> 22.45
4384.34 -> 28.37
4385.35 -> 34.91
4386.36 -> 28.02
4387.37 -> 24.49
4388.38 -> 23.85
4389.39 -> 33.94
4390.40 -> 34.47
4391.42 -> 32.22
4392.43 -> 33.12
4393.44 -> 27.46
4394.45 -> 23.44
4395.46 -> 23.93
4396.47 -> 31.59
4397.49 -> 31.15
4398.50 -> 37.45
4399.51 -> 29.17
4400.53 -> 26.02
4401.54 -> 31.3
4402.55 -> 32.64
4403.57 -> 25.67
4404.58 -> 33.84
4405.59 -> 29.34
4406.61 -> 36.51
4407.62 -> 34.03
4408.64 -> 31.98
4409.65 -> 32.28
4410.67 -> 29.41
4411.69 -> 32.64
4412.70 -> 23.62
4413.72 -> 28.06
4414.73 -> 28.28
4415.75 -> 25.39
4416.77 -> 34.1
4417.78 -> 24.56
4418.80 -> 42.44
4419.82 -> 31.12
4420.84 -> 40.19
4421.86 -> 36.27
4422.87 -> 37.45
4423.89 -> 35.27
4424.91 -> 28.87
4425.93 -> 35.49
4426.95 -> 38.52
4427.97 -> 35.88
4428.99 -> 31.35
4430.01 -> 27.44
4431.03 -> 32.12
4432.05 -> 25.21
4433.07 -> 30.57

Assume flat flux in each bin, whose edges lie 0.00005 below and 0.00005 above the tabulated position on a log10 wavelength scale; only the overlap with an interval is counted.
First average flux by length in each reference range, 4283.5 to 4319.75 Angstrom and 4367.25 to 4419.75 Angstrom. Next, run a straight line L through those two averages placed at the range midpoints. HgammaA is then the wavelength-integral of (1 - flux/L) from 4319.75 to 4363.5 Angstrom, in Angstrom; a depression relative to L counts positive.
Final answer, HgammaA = 1.8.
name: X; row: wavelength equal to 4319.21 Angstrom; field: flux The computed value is 37.03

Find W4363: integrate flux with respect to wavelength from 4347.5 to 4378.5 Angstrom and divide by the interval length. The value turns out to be 29.1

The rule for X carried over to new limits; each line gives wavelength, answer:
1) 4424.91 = 28.87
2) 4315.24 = 32.1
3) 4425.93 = 35.49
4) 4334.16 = 22.59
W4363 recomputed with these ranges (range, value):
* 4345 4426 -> 30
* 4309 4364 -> 29.8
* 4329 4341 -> 31.2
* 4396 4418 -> 30.5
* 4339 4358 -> 29.9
